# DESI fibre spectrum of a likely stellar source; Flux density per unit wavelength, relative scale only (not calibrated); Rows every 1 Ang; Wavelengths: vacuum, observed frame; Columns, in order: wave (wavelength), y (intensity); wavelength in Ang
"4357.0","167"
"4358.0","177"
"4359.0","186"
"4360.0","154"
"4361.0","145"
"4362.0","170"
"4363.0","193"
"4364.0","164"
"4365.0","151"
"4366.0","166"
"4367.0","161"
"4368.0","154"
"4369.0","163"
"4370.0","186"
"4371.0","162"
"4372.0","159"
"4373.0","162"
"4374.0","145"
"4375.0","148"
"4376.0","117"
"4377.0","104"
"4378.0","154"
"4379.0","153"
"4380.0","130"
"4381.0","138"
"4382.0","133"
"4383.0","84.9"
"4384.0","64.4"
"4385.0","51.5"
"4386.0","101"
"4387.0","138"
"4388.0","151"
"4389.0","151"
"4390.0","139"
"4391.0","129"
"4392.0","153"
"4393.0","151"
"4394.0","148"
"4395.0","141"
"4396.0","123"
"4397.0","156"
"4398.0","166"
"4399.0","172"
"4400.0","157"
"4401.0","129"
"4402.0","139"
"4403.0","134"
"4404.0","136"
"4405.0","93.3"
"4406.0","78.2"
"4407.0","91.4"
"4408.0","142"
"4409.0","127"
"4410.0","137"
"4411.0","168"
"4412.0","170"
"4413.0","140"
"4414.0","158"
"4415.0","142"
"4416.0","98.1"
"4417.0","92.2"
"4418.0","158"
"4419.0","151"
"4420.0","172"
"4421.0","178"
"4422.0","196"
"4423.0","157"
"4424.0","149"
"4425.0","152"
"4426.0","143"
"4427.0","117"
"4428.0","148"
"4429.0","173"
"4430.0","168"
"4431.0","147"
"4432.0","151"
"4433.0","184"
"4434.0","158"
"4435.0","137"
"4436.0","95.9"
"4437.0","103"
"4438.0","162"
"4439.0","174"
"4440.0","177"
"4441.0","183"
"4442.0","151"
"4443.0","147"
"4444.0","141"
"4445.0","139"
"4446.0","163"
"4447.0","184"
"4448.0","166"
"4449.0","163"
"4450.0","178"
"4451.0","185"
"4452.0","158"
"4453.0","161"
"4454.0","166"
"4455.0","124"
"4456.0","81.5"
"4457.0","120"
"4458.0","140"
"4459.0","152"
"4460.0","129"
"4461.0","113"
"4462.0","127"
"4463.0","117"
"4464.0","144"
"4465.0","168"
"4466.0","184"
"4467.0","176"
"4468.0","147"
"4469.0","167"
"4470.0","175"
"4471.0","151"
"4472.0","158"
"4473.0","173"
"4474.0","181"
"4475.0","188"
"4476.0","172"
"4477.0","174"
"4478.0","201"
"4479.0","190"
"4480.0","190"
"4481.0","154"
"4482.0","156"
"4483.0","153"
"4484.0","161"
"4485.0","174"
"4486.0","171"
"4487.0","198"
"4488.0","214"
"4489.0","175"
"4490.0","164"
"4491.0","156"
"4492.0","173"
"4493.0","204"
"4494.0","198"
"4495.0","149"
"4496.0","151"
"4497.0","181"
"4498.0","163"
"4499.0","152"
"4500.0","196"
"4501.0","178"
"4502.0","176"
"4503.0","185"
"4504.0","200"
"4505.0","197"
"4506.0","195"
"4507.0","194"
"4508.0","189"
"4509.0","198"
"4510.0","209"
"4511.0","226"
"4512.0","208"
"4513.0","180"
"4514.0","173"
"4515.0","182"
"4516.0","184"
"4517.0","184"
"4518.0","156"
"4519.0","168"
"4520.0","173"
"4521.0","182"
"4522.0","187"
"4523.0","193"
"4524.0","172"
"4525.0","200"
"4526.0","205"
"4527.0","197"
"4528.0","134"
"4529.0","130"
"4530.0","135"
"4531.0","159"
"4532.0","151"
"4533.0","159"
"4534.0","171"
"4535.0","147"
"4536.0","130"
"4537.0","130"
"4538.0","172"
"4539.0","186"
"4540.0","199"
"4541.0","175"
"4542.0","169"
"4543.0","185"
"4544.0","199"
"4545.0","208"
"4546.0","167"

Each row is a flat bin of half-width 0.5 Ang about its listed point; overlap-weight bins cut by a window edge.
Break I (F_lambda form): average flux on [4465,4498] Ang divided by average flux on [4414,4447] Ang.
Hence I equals 1.15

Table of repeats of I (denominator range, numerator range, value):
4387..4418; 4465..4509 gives 1.28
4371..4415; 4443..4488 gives 1.19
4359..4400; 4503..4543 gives 1.23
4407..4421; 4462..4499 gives 1.20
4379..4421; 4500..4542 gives 1.33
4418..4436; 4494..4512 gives 1.19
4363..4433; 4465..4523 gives 1.26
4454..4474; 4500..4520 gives 1.29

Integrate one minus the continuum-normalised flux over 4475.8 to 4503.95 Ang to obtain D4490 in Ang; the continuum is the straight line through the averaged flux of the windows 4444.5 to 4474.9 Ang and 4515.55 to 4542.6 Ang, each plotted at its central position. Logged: -2.8 Ang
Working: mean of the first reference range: 153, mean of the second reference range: 168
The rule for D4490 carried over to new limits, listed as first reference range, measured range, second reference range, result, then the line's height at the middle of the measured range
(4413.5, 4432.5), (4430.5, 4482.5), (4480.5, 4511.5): 2.4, 164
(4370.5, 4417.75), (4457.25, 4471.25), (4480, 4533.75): 1.1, 161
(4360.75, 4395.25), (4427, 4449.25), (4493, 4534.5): 0.5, 158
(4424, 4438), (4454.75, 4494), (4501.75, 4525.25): 1.4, 168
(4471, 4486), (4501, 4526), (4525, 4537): -4.0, 162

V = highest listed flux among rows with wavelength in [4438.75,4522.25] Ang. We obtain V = 226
